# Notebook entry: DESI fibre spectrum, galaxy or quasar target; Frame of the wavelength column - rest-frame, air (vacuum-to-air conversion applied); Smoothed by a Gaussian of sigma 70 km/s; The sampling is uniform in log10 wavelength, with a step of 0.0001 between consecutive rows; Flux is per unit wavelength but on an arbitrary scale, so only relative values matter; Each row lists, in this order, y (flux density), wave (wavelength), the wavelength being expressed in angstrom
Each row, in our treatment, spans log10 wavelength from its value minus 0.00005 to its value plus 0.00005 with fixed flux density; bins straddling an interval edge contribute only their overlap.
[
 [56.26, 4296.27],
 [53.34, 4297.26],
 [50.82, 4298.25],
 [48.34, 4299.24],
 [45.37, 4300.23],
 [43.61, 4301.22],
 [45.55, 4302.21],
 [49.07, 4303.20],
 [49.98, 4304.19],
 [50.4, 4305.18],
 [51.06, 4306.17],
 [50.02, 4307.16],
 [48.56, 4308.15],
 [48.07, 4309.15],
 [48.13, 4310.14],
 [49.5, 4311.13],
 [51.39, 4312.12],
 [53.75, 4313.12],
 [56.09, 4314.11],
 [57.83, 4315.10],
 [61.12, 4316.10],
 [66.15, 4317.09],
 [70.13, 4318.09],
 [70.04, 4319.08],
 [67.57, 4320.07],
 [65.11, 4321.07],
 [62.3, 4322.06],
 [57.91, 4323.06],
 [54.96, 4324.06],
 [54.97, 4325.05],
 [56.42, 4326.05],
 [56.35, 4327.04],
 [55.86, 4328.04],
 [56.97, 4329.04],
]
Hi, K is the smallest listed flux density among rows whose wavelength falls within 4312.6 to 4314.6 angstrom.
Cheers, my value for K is 53.75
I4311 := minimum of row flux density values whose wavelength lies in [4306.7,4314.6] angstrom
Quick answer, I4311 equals 48.07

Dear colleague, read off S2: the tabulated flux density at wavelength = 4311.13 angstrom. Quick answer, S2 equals 49.5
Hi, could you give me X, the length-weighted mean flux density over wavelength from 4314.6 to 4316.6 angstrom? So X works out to 59.5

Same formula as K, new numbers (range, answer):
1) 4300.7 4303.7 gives 43.61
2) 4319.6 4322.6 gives 62.3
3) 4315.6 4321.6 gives 61.12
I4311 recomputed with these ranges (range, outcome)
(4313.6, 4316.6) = 56.09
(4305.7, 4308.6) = 48.56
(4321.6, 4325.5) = 54.96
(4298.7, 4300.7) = 45.37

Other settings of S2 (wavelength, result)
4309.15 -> 48.07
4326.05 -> 56.42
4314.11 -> 56.09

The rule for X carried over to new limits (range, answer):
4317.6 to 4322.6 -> 67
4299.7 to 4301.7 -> 44.6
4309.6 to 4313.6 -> 50.7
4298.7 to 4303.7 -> 46.5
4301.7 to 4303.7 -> 47.3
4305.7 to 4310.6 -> 49.1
